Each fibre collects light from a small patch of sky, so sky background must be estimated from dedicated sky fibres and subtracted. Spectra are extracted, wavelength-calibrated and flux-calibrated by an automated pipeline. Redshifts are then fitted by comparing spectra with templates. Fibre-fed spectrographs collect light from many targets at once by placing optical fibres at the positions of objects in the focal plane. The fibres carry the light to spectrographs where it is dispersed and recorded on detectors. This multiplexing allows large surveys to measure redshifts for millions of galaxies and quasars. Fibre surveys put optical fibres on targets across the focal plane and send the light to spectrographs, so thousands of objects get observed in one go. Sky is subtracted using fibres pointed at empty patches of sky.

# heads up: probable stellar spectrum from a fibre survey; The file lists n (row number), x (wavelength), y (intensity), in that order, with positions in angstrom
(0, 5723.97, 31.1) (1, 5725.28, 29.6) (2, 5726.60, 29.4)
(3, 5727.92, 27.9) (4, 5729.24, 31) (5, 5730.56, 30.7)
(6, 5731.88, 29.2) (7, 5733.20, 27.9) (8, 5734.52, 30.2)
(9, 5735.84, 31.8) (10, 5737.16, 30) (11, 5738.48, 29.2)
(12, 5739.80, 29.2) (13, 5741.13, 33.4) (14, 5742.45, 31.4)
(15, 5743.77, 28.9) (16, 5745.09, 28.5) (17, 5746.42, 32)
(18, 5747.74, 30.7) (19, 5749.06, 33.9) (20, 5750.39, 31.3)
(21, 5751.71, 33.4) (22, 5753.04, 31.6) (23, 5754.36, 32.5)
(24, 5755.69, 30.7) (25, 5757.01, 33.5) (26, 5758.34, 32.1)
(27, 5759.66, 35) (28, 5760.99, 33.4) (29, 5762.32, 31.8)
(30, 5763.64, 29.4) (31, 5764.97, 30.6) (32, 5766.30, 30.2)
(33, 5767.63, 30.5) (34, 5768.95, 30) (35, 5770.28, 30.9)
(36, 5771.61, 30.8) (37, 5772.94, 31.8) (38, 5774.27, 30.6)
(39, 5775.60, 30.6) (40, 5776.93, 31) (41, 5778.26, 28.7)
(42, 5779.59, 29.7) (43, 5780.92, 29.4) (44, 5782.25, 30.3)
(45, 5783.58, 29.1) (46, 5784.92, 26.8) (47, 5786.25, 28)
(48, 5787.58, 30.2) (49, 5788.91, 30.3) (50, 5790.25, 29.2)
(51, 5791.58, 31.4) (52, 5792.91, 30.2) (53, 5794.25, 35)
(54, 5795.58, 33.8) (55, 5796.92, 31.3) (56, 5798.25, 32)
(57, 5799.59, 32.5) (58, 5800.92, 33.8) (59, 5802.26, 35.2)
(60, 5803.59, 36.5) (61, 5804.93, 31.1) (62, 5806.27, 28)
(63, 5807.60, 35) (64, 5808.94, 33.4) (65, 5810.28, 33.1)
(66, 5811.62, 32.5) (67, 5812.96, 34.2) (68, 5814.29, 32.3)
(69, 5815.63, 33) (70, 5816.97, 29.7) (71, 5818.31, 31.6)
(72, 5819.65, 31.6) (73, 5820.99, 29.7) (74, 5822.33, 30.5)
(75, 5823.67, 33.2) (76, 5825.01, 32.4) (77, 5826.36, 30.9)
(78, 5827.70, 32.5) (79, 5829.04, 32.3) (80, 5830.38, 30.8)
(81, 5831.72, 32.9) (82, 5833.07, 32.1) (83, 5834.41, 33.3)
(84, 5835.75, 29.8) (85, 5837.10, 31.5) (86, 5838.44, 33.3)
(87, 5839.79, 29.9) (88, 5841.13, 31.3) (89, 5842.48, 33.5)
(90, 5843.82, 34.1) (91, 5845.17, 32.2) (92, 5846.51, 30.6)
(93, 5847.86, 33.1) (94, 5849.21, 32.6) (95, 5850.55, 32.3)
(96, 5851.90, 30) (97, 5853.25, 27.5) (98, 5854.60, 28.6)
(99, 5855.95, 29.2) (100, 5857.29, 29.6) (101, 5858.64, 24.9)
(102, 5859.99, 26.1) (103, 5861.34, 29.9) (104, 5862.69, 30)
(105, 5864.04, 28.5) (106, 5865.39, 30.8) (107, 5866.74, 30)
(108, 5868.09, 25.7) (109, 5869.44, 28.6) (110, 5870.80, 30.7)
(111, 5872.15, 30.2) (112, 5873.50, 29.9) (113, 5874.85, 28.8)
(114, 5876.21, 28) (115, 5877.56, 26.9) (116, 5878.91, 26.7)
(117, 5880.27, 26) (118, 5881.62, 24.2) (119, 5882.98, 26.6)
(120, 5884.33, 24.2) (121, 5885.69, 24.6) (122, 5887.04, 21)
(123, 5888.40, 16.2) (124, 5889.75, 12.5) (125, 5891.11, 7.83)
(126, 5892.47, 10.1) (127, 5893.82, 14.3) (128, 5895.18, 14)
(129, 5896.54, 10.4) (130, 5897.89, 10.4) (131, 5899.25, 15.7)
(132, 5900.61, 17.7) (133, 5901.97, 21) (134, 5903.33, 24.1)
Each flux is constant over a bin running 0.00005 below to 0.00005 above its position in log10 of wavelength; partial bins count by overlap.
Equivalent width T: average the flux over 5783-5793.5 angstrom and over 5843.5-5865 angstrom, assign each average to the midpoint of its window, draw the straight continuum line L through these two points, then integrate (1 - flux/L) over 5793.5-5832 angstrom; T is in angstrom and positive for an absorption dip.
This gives -3.7 angstrom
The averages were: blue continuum 29.4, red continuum 29.9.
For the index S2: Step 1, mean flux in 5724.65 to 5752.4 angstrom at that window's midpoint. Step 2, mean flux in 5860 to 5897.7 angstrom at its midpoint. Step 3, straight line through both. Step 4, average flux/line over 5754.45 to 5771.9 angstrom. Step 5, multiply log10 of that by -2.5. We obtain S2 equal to -0.08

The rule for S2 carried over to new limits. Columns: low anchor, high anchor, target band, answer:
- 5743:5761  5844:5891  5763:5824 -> -0.04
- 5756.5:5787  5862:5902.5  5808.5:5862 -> -0.21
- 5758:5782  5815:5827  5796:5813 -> -0.06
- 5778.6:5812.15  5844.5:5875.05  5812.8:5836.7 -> -0.04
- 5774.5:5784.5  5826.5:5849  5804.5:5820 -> -0.04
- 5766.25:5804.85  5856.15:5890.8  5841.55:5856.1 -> -0.14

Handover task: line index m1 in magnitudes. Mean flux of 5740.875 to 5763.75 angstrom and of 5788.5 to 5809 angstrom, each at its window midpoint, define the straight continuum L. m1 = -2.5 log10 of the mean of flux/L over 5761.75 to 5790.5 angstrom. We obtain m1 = 0.08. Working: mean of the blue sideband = 31.9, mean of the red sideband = 32.4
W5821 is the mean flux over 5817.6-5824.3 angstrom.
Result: 31.3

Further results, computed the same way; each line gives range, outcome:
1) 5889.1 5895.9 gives 11.7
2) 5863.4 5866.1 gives 29.7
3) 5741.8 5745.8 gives 29.6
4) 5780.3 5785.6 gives 28.9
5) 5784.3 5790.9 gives 28.9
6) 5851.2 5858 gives 29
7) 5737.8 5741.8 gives 30.6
